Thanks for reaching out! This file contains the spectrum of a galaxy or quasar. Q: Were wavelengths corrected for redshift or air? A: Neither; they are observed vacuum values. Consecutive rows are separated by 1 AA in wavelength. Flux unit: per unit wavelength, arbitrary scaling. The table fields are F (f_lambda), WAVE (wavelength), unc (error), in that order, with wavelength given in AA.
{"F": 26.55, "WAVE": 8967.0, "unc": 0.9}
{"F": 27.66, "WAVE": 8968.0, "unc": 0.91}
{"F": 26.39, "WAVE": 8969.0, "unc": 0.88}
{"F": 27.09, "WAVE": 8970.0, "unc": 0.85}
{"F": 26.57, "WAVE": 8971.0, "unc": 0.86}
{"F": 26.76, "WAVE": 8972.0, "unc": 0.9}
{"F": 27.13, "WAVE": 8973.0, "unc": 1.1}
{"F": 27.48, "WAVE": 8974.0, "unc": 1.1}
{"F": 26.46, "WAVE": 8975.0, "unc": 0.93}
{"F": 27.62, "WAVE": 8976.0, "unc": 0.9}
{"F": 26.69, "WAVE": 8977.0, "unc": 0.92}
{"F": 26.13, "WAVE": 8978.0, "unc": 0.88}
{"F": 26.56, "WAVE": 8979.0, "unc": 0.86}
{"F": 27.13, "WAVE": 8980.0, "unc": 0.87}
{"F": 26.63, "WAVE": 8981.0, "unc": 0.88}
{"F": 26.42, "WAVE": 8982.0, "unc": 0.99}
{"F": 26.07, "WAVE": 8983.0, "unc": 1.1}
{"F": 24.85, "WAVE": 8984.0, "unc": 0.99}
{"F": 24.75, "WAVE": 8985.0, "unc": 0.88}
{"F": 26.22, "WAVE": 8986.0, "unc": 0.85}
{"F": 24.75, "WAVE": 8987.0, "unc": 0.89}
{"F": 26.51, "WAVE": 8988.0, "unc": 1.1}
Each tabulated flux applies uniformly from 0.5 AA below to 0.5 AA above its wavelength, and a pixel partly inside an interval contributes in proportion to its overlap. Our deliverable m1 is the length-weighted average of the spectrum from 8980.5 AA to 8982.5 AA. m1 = 26.5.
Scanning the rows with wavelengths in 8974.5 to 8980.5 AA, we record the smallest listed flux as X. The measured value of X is 26.13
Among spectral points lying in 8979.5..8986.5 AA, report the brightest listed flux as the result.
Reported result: 27.13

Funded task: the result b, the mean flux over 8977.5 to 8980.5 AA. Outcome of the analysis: 26.6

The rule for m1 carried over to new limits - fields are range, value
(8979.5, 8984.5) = 26.2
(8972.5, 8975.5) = 27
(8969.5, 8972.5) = 26.8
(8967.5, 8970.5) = 27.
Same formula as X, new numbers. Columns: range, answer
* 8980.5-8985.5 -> 24.75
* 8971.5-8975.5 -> 26.46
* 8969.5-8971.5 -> 26.57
